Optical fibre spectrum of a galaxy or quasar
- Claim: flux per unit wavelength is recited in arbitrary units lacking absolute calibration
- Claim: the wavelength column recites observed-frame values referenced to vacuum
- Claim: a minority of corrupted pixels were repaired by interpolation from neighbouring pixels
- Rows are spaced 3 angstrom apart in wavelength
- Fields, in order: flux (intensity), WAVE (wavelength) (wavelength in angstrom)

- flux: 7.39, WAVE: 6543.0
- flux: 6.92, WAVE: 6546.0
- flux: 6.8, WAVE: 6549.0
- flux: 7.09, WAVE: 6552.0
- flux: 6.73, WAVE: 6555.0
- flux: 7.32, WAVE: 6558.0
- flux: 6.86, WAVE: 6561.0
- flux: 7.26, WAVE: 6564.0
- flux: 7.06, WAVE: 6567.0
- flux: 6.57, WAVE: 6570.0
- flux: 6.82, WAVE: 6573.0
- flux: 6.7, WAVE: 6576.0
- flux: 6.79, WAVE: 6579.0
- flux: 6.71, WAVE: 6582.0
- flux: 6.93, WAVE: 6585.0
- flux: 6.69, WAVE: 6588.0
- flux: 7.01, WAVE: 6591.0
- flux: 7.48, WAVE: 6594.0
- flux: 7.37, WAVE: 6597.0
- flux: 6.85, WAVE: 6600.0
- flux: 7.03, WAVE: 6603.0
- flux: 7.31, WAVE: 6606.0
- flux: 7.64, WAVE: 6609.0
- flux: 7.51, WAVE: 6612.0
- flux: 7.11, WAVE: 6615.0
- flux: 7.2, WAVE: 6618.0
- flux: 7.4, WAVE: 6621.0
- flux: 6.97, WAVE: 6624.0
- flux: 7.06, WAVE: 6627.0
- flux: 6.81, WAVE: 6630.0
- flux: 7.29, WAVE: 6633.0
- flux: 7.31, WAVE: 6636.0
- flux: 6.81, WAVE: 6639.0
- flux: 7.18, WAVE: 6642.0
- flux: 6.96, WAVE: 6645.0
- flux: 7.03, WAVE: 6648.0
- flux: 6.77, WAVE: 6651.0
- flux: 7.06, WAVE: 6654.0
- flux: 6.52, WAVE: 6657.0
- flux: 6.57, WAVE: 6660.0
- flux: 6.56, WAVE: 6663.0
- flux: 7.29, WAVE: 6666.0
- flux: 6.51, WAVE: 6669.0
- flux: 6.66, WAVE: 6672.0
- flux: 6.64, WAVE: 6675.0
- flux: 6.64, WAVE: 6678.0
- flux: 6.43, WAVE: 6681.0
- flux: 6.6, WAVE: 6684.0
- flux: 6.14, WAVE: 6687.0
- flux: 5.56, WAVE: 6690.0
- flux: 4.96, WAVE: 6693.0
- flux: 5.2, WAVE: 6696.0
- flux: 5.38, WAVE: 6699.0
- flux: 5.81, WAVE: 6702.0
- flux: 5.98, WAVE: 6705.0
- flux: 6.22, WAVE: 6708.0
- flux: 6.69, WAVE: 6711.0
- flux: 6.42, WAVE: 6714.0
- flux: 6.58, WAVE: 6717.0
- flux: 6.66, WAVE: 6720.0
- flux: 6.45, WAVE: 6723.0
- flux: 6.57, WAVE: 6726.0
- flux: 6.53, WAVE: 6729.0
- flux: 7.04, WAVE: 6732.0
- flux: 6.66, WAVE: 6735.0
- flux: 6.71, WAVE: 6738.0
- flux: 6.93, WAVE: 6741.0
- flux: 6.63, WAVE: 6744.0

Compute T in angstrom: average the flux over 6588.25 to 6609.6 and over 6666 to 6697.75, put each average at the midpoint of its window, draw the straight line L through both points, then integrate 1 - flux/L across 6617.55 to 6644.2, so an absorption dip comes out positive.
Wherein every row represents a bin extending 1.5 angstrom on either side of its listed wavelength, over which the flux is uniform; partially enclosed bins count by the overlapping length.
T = -1.2 angstrom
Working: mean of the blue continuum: 7.19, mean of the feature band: 7.11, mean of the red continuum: 6.18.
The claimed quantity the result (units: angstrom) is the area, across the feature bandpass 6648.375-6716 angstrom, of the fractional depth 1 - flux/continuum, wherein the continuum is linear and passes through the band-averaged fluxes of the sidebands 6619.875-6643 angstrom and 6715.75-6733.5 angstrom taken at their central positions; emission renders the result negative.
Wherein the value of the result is 5.3 angstrom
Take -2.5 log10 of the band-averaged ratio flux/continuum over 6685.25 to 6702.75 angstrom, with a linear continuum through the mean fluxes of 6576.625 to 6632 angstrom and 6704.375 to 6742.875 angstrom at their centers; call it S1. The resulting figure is 0.21 mag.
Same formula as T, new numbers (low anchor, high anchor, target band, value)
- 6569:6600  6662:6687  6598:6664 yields -2.7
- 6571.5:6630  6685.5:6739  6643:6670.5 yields -0.8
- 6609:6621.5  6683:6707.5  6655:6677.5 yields -1.4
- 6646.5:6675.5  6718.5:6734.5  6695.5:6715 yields 2.0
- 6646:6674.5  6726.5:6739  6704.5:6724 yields 0.8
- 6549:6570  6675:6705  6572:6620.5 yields -2.9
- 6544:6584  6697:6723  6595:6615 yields -1.7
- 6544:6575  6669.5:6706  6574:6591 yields 0.0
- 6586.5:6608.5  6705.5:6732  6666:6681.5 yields 0.2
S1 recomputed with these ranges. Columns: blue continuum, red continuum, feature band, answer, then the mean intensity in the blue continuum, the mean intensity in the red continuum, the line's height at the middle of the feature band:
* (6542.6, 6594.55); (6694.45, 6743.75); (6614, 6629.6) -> -0.06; 6.93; 6.37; 6.73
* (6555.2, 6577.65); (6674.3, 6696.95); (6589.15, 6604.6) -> -0.07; 6.93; 6.02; 6.7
